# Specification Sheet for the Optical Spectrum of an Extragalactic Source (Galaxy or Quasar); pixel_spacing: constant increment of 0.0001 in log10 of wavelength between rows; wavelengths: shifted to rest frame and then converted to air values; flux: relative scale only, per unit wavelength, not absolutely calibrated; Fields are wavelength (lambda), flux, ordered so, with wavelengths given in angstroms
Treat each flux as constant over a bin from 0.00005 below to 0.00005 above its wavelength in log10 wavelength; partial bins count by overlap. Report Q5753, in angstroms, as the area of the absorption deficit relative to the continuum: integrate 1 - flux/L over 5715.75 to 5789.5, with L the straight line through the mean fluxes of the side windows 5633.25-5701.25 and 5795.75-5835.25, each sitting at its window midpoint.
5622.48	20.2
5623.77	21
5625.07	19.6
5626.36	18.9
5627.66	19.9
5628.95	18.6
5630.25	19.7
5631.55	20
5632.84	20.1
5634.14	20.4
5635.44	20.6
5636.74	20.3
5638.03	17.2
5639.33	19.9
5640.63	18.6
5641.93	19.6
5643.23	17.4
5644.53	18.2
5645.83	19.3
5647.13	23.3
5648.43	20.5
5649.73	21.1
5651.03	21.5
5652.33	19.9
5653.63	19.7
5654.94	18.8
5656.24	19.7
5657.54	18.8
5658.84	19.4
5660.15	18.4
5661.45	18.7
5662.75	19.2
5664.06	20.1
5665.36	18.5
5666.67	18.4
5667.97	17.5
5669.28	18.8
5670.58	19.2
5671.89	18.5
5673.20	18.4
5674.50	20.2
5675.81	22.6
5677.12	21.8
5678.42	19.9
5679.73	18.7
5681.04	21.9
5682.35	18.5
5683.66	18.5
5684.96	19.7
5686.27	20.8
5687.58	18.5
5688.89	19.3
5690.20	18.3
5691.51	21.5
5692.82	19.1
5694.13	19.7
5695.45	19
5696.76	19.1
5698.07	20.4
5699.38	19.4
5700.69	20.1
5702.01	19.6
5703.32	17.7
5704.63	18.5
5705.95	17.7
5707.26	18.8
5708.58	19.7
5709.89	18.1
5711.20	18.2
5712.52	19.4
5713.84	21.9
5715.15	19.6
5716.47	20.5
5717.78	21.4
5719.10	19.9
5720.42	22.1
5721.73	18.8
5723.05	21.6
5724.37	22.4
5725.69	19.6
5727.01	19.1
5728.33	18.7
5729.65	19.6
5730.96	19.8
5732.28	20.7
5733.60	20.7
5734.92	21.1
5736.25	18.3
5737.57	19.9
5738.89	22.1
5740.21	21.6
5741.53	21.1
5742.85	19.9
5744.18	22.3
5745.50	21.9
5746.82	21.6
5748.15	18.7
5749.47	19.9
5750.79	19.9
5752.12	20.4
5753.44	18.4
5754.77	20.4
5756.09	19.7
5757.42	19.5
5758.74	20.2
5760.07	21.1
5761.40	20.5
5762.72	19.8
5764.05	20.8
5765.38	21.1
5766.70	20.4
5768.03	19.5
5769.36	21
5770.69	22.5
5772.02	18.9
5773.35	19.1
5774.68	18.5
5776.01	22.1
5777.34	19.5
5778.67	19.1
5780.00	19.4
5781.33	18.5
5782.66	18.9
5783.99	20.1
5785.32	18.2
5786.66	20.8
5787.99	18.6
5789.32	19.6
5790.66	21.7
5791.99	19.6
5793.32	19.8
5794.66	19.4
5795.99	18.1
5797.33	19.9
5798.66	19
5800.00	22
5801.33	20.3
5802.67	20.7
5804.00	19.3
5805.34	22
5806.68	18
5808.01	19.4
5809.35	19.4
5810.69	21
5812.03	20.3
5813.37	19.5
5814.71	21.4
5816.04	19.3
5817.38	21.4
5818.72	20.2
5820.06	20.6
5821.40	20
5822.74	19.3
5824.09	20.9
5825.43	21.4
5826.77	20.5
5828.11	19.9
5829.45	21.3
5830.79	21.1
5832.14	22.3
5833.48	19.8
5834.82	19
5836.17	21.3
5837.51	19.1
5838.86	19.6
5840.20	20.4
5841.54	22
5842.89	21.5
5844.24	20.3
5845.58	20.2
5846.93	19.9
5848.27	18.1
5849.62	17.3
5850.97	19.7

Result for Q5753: -0.8 angstroms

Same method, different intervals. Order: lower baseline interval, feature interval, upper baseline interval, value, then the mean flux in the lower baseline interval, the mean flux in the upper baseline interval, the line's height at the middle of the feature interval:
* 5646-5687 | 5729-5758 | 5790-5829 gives -0.57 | 19.7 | 20.2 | 19.9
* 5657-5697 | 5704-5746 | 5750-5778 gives -0.71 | 19.4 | 20.2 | 19.8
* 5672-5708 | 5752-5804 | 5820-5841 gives 0.43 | 19.5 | 20.4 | 20.1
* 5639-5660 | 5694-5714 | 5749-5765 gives 0.76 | 19.7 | 20.1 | 19.9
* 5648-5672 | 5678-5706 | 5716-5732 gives 0.59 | 19.3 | 20.3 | 19.8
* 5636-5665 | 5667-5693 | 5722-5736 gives 0.27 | 19.5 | 20.2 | 19.8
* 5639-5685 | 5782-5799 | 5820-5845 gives 0.64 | 19.5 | 20.5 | 20.3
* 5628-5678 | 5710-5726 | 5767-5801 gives -0.59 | 19.6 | 19.8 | 19.7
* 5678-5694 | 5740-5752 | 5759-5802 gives -0.56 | 19.6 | 19.9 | 19.8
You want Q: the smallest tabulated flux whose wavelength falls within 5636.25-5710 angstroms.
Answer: 17.2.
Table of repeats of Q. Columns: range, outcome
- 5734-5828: 18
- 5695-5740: 17.7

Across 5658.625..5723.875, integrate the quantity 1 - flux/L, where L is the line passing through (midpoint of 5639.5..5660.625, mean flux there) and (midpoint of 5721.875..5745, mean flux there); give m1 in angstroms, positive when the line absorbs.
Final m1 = 1.7 angstroms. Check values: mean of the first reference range 19.6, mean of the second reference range 20.5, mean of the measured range 19.5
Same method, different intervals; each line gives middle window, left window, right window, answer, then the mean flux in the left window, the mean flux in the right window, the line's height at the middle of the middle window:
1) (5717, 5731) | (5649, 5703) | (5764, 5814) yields -0.44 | 19.5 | 19.9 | 19.7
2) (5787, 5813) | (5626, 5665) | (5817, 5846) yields 0.61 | 19.6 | 20.5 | 20.4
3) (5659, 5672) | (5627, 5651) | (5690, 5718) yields 0.57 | 19.8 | 19.4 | 19.6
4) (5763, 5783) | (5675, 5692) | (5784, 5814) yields -0.09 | 20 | 19.8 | 19.9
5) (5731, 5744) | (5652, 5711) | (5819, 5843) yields -0.57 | 19.3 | 20.5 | 19.8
